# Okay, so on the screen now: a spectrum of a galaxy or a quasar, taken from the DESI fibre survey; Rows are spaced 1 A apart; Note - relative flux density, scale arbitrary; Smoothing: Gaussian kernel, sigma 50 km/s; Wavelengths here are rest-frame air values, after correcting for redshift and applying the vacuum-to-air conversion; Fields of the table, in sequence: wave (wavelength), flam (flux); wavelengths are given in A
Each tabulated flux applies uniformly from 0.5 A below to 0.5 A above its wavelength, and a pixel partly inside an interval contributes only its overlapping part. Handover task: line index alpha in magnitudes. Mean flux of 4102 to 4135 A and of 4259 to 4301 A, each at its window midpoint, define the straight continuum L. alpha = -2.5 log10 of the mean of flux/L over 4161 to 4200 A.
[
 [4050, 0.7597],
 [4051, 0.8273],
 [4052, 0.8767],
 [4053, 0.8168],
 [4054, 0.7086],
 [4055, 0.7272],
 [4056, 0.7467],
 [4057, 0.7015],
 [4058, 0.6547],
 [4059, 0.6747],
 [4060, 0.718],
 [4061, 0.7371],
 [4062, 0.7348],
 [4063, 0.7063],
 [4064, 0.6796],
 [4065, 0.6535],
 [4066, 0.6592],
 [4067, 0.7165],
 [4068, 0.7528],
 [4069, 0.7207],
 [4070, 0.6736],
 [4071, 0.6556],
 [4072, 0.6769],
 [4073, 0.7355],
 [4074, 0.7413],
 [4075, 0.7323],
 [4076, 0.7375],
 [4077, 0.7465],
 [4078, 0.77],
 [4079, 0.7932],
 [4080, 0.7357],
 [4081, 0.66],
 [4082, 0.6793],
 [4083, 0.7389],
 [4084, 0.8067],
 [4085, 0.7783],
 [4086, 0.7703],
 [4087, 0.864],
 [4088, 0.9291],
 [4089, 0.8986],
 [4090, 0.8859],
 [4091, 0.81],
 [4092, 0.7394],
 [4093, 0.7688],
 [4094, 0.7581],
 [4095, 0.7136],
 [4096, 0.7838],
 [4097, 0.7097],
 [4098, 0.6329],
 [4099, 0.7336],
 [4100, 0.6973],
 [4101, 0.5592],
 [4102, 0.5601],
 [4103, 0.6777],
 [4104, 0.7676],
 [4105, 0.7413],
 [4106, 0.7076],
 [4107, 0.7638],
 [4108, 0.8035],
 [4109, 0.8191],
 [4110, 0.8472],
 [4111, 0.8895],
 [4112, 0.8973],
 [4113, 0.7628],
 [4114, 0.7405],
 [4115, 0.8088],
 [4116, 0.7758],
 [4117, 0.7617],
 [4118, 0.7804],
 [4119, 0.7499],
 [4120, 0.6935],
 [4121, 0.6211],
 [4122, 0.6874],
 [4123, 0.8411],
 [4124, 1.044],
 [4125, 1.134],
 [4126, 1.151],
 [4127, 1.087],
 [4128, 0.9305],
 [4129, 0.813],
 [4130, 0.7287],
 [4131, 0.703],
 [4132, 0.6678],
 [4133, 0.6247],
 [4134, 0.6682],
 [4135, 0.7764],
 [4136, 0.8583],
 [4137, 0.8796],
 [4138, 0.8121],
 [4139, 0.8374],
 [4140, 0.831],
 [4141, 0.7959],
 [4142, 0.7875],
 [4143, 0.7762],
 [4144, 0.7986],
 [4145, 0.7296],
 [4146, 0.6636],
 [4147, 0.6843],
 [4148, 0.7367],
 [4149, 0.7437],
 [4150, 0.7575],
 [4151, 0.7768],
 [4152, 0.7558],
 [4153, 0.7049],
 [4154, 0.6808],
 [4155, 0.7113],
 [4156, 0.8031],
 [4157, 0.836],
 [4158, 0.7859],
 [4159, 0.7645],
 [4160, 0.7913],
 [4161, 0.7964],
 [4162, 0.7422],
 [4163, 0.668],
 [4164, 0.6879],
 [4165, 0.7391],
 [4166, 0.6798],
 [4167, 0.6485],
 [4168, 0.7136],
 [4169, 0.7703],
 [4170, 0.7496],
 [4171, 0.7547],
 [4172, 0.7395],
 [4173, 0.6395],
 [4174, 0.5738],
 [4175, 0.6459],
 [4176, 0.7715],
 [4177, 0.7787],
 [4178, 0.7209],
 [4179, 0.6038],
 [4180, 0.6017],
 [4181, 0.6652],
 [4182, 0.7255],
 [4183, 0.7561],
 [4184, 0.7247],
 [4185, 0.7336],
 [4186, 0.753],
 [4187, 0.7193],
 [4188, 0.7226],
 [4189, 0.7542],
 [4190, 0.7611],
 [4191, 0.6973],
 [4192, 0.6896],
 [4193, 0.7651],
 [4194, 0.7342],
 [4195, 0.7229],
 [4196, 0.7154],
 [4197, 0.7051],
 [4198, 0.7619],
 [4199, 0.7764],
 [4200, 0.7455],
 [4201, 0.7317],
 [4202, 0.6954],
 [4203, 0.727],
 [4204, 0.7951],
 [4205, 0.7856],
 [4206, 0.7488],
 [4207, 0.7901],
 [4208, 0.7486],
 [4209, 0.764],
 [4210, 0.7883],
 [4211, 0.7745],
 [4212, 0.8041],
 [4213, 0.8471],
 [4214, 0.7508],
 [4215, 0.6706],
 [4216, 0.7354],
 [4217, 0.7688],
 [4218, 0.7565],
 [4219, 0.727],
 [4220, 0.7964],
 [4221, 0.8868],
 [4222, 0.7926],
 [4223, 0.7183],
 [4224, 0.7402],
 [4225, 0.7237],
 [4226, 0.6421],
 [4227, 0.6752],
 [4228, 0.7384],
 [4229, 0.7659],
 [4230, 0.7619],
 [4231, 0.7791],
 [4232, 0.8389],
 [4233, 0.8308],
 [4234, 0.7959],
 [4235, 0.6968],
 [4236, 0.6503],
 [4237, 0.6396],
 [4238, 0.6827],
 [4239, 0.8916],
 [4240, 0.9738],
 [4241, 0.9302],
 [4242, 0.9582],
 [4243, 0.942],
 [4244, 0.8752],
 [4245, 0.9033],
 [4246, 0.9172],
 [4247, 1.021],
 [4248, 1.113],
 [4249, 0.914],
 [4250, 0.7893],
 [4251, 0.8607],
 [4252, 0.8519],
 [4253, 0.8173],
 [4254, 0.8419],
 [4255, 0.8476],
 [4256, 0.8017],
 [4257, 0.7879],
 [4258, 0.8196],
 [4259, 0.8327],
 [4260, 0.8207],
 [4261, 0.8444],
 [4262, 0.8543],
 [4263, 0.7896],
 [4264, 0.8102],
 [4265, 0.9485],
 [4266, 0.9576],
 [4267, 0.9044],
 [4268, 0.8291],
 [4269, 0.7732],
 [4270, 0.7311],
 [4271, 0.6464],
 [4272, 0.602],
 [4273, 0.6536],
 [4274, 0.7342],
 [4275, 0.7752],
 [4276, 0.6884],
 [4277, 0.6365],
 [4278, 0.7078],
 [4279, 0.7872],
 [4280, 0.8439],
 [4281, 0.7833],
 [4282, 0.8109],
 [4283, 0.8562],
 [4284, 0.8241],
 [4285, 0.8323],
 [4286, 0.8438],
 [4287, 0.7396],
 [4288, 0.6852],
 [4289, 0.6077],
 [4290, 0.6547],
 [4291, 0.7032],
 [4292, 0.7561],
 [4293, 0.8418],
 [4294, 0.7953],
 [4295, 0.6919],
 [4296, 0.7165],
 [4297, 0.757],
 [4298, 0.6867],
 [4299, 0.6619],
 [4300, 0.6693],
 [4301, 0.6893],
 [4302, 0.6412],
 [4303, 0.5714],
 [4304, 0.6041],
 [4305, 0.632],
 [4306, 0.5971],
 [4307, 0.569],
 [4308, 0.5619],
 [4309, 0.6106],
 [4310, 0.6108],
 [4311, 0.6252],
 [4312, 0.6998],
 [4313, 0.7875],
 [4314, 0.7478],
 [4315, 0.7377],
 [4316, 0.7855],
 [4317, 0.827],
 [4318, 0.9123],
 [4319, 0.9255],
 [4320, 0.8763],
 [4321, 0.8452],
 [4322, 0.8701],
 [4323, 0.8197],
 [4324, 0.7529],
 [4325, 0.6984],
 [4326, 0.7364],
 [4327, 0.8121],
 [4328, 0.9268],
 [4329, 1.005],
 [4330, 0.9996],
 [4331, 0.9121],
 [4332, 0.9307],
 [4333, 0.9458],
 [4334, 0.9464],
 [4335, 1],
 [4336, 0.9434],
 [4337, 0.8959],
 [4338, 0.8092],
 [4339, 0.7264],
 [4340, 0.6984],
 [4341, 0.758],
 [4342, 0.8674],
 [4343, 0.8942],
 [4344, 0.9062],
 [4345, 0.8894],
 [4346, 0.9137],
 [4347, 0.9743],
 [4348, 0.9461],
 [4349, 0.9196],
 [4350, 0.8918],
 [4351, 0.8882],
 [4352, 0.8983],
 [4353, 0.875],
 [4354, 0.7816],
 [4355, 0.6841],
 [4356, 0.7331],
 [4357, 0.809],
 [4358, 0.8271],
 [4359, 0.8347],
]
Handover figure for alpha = 0.10 mag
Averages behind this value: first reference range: 0.799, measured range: 0.715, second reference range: 0.762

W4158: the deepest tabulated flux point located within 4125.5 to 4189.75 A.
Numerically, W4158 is 0.5738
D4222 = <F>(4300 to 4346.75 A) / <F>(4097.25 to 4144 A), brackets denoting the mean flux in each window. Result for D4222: 1.01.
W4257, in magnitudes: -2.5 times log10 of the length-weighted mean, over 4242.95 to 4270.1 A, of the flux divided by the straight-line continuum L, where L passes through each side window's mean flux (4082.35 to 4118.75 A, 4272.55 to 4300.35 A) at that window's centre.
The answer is -0.16 mag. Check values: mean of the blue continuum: 0.768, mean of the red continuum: 0.741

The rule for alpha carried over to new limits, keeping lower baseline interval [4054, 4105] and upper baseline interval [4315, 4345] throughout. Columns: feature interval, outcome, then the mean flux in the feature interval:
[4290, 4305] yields 0.21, 0.695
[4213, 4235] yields 0.07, 0.758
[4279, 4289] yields 0.06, 0.792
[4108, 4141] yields -0.09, 0.819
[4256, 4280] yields 0.06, 0.782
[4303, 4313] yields 0.34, 0.619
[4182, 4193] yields 0.08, 0.732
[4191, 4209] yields 0.07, 0.743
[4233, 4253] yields -0.06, 0.862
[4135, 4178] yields 0.03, 0.748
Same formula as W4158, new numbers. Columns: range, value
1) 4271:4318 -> 0.5619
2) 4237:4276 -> 0.602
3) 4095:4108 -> 0.5592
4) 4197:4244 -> 0.6396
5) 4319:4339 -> 0.6984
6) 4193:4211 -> 0.6954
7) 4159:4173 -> 0.6395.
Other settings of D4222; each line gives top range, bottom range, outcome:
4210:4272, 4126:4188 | 1.09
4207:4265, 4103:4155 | 1.02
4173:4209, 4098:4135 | 0.92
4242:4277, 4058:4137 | 1.09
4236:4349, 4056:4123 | 1.08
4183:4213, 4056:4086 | 1.04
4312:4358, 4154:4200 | 1.18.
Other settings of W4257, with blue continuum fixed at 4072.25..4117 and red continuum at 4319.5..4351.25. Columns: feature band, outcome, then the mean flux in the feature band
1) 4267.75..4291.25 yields 0.15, 0.739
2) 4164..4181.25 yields 0.15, 0.694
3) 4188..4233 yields 0.09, 0.753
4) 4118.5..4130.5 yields -0.13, 0.873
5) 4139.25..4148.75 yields 0.04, 0.758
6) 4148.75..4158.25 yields 0.05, 0.755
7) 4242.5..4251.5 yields -0.12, 0.926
